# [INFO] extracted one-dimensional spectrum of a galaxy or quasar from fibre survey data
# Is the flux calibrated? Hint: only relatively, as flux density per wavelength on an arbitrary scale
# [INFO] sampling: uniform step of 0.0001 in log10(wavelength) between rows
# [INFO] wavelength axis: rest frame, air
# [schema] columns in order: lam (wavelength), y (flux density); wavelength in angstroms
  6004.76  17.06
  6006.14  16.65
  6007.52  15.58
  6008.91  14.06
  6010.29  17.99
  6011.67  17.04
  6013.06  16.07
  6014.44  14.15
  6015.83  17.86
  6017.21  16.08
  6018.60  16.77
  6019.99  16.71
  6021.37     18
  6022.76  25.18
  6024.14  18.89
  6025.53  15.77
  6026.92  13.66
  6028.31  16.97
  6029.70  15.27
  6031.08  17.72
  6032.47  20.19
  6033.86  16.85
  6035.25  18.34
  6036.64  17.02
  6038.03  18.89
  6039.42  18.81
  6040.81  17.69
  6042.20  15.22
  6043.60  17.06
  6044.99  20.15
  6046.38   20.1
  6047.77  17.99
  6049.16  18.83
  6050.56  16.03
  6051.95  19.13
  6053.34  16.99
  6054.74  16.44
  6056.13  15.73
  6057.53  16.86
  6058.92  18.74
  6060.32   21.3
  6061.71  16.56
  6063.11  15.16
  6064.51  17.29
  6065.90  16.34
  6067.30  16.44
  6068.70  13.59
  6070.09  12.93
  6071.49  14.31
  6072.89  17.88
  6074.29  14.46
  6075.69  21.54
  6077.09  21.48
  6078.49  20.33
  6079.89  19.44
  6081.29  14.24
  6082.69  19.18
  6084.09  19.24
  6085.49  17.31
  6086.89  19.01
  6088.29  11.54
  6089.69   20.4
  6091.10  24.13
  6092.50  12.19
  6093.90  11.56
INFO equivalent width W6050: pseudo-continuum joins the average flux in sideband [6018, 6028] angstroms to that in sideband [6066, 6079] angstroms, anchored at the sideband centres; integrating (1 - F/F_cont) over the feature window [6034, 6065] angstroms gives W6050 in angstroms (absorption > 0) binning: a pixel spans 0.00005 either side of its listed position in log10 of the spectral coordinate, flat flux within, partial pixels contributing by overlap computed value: -0.7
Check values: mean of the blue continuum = 17.8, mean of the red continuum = 16.9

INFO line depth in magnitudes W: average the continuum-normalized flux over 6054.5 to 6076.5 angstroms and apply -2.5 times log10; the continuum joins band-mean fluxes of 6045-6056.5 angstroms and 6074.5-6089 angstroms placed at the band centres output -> 0.09 mag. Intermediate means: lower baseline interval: 17.9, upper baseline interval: 18.2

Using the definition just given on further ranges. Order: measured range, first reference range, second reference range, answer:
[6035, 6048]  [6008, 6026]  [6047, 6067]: -0.05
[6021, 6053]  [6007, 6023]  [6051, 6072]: -0.08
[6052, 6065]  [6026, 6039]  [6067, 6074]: -0.11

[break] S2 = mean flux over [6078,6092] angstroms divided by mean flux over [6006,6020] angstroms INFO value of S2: 1.1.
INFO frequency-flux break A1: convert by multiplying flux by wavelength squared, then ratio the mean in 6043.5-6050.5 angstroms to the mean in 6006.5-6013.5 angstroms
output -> 1.17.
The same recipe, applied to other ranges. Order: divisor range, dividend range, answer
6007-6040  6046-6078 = 1.01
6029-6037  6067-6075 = 0.86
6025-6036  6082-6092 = 1.12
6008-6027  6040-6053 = 1.06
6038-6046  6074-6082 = 1.06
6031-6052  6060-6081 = 0.96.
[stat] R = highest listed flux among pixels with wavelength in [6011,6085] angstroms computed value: 25.18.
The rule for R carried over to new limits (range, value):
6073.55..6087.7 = 21.54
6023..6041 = 20.19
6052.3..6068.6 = 21.3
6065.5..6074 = 17.88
